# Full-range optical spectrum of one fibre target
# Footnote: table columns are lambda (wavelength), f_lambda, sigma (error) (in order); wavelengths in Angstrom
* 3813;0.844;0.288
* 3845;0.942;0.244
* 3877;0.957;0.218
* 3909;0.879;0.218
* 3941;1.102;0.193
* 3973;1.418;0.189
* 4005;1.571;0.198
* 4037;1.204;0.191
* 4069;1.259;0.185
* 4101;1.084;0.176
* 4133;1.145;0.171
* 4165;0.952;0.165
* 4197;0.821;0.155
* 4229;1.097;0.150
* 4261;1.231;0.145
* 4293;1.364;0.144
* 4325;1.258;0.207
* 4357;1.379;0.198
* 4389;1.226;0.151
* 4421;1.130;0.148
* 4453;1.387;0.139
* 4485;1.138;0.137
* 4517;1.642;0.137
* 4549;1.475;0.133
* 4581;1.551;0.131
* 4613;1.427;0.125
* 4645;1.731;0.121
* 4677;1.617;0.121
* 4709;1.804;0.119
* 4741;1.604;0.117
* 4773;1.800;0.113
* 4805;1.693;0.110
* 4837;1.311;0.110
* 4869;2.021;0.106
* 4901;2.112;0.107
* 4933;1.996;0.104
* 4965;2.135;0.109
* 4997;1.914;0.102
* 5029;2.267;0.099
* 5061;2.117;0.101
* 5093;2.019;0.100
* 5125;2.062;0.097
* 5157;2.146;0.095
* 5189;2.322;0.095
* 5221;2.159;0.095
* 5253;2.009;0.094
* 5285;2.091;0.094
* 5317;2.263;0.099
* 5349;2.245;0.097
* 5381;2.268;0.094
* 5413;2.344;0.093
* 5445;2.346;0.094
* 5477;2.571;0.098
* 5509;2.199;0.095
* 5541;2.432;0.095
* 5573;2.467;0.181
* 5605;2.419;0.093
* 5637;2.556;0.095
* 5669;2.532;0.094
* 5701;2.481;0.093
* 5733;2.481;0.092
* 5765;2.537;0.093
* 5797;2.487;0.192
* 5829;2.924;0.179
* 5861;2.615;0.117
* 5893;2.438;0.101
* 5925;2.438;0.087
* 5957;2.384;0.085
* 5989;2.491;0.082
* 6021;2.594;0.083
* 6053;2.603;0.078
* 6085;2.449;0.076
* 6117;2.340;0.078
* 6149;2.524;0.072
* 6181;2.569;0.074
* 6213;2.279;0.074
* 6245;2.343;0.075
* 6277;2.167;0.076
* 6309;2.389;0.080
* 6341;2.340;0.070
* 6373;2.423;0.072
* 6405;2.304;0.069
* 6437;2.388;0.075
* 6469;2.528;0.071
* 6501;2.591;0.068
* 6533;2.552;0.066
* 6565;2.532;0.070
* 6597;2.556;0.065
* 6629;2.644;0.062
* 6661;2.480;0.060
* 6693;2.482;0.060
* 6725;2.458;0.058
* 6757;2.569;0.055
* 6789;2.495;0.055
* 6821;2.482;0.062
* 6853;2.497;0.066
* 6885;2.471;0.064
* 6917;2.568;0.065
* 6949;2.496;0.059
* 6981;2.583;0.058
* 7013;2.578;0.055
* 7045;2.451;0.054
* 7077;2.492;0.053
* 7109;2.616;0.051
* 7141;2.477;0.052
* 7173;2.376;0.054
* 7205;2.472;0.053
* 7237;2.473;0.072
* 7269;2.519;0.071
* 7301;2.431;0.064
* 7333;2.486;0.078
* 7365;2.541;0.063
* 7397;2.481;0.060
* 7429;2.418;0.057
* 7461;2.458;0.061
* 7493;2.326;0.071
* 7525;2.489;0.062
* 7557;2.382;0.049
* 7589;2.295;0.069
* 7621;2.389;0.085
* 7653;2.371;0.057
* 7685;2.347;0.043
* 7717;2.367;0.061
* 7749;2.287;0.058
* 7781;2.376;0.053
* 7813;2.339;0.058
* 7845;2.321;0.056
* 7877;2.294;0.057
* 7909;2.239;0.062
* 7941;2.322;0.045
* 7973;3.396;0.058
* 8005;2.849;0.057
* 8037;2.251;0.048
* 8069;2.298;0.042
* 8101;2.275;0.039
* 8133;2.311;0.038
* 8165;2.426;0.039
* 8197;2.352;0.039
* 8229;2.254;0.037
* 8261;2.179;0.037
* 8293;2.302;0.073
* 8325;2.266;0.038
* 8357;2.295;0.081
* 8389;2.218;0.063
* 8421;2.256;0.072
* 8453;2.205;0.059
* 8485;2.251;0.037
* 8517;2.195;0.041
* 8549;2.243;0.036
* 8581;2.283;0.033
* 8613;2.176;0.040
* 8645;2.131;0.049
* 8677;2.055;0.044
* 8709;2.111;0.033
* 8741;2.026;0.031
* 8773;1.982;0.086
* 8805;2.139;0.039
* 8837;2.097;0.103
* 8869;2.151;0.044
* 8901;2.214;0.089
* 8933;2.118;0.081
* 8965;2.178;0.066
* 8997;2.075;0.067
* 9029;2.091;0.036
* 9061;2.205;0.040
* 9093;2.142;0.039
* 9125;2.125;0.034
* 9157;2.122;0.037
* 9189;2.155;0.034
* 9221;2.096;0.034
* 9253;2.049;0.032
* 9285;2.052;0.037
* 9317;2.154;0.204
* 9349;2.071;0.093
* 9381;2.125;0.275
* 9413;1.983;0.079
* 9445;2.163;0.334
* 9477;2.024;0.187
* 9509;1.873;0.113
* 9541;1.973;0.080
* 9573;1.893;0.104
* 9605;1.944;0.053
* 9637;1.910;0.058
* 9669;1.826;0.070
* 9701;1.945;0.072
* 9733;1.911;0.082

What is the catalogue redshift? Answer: 0.216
